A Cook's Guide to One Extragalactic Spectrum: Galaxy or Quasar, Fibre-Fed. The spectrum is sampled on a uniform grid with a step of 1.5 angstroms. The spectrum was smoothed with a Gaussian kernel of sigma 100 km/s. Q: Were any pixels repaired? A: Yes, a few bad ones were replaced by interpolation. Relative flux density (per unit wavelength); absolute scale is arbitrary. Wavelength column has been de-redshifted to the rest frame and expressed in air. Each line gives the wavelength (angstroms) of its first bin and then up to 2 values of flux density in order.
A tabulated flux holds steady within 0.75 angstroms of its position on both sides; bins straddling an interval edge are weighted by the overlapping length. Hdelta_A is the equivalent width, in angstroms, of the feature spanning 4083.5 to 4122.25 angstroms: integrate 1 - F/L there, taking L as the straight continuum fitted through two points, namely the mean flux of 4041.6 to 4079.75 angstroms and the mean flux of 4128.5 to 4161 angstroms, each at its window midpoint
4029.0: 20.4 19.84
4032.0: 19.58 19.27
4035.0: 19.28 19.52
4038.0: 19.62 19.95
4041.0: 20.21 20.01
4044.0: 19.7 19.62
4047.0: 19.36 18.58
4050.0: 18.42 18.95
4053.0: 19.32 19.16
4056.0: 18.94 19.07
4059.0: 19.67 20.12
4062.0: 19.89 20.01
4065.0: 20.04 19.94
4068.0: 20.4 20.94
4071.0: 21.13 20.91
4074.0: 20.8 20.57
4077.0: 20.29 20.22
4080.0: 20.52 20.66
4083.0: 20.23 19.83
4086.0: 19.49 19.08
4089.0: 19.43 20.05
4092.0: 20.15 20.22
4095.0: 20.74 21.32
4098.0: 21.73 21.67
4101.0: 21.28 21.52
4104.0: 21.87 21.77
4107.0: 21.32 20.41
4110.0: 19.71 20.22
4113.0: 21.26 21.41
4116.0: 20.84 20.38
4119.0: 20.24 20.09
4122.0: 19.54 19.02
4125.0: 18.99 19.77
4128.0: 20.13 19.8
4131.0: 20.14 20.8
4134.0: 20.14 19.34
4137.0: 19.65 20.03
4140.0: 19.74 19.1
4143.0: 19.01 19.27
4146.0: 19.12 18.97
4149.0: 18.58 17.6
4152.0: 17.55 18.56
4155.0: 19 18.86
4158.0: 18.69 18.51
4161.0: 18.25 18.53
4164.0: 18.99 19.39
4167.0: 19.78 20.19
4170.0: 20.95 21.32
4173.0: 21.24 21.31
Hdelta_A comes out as -2.2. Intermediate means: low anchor 19.9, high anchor 19.2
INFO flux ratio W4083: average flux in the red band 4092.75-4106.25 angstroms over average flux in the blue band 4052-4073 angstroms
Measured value 1.07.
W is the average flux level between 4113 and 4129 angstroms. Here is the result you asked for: 20.1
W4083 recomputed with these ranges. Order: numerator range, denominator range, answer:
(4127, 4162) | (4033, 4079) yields 0.97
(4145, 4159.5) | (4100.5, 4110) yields 0.87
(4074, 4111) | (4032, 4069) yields 1.05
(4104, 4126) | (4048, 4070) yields 1.04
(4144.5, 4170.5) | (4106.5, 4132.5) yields 0.94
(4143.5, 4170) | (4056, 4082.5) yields 0.93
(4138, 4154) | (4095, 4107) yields 0.88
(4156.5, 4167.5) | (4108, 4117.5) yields 0.91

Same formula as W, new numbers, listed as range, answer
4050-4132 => 20.3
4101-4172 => 19.8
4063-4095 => 20.2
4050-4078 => 20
